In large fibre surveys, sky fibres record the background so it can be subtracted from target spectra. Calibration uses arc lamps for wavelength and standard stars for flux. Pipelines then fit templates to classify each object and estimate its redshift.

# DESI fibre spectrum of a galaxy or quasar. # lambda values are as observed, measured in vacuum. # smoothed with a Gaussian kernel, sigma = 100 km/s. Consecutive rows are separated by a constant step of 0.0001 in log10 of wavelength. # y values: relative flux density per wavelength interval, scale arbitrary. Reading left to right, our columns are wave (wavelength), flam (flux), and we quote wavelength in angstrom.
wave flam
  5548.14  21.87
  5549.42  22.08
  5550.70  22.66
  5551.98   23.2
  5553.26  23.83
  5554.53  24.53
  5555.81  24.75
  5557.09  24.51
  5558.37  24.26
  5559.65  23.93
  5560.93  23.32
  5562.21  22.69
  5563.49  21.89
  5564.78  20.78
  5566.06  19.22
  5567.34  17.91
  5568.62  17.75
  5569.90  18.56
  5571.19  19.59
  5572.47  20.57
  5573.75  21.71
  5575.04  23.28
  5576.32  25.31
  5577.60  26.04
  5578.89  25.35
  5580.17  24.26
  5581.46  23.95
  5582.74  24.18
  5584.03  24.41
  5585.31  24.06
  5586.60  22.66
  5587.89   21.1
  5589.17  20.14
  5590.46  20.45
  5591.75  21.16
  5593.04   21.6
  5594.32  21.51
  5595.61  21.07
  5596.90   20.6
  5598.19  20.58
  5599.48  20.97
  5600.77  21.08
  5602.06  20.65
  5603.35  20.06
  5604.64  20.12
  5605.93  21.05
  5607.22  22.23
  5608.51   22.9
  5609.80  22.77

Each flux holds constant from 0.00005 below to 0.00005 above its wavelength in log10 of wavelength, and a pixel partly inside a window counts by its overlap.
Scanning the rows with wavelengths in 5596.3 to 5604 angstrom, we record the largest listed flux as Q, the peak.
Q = 21.08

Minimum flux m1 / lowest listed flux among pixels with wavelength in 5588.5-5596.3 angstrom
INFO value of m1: 20.14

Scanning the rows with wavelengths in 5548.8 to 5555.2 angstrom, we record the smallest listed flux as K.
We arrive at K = 22.08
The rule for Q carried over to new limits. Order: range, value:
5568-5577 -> 25.31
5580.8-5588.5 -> 24.41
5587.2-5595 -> 21.6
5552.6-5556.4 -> 24.75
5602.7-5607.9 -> 22.23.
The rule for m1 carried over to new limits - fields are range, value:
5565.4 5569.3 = 17.75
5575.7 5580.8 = 24.26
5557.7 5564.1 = 21.89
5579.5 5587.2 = 22.66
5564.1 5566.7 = 19.22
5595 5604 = 20.06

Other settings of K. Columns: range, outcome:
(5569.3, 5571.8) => 18.56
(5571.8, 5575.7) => 20.57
